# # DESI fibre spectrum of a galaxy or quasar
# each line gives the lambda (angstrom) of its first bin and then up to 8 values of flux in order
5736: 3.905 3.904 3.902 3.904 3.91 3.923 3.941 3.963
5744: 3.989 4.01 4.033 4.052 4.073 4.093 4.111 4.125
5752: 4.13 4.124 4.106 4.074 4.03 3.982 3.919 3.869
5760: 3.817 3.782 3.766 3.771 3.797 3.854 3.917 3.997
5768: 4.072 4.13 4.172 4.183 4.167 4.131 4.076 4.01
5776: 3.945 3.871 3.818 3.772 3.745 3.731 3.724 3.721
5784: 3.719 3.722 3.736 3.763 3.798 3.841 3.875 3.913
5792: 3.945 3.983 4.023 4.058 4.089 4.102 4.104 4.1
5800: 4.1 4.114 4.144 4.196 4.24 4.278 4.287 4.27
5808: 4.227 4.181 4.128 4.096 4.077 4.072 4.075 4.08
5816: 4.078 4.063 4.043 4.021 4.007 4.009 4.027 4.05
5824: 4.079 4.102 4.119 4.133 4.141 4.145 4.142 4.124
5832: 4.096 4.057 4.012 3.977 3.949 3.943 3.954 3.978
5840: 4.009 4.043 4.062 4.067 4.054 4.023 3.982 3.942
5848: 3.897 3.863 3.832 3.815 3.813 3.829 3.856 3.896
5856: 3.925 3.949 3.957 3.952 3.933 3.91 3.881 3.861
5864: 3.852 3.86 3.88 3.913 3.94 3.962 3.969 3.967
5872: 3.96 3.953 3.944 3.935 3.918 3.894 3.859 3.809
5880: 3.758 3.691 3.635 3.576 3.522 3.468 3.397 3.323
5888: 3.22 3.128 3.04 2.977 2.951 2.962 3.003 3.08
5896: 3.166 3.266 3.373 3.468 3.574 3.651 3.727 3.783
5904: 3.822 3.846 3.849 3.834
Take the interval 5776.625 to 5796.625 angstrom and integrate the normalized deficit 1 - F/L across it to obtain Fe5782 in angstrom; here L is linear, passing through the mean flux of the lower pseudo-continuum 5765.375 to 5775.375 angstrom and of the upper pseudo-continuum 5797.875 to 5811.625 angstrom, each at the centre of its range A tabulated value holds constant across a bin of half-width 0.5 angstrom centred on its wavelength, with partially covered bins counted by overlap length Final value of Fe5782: 1.4 angstrom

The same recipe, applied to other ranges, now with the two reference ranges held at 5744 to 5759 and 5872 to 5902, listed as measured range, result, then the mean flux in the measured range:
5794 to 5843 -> -4.2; 4.09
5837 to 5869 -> -2.7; 3.93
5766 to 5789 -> 0.2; 3.91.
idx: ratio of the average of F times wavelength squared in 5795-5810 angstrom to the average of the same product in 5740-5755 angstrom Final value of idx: 1.1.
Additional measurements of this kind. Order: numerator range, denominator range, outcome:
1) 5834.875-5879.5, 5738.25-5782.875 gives 1.02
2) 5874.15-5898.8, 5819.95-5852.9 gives 0.87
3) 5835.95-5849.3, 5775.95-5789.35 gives 1.08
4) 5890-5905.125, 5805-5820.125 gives 0.84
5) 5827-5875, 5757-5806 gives 1.03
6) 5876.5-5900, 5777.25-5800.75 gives 0.90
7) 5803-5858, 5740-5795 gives 1.05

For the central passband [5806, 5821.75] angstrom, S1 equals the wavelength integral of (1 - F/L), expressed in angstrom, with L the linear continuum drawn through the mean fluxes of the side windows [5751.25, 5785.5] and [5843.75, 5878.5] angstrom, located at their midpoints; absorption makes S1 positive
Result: -0.71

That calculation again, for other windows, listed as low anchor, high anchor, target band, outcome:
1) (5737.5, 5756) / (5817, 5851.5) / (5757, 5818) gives 0.5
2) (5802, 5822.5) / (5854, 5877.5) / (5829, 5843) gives 0.0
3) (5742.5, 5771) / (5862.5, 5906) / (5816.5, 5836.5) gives -1.5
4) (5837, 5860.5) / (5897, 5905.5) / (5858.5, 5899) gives 1.7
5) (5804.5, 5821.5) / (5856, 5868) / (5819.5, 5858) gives 0.1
